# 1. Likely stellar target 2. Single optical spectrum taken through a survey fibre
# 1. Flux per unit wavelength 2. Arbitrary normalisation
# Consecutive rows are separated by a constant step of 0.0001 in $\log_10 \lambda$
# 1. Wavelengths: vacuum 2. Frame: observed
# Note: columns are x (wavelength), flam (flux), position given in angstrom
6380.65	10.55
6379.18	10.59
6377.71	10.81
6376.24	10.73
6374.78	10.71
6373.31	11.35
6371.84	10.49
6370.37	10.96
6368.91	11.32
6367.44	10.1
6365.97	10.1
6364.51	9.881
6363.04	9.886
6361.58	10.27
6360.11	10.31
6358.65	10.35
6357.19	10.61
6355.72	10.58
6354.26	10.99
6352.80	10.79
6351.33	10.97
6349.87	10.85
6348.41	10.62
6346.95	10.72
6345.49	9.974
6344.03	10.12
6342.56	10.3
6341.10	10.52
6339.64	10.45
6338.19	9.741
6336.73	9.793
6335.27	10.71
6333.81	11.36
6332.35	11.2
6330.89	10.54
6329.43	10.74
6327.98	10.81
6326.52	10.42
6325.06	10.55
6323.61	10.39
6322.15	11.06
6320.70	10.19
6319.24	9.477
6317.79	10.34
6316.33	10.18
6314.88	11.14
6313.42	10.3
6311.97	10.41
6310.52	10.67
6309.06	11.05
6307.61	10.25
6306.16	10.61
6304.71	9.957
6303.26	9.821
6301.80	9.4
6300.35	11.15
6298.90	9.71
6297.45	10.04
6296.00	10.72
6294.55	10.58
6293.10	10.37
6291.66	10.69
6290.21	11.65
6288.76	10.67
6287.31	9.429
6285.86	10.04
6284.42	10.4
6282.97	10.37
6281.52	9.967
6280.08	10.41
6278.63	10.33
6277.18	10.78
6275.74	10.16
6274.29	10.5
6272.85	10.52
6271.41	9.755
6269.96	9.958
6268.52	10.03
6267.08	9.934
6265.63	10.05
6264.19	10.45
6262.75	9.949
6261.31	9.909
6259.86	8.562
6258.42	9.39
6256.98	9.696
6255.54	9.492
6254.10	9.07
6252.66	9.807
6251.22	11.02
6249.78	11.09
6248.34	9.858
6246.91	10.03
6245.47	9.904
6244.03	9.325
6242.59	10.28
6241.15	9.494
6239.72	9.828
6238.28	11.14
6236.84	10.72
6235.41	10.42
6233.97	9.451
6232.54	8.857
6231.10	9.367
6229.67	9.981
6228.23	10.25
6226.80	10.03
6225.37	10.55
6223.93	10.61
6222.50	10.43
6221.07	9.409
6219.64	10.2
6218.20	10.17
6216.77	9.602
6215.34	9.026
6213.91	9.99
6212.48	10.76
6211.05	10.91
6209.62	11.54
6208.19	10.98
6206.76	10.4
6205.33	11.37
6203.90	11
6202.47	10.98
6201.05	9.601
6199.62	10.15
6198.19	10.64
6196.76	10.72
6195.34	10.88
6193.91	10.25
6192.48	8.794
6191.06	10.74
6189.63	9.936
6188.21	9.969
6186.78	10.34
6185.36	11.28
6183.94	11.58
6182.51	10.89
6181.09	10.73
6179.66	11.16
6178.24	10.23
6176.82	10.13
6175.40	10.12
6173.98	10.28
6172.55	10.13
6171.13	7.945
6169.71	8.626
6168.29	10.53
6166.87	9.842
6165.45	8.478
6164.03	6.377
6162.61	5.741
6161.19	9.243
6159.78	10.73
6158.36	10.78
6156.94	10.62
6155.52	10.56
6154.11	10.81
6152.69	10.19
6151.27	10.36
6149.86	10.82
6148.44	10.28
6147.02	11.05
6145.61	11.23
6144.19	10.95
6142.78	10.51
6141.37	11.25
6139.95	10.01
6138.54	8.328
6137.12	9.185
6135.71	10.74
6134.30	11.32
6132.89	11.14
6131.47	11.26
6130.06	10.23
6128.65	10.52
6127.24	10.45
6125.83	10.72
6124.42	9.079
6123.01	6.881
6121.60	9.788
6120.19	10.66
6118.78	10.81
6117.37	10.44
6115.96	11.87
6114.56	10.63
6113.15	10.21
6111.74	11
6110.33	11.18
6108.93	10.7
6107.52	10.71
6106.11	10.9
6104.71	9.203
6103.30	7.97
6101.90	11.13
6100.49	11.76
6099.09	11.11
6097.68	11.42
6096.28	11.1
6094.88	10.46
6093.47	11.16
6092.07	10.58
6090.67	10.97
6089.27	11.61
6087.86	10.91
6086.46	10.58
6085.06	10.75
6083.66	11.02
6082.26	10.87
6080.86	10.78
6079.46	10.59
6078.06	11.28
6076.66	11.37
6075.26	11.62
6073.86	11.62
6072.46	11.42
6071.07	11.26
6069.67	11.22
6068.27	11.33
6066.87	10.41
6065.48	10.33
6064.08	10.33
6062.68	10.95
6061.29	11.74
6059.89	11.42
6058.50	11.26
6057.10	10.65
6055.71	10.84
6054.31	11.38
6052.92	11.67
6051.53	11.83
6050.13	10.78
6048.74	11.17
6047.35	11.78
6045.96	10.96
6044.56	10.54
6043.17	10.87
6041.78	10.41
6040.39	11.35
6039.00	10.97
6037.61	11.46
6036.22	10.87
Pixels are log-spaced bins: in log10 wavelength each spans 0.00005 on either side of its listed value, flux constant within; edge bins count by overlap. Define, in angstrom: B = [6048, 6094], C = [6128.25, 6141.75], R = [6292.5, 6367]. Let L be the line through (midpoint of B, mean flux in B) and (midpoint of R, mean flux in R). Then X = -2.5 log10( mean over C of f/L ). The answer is 0.06 mag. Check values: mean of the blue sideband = 11.1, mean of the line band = 10.4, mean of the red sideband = 10.4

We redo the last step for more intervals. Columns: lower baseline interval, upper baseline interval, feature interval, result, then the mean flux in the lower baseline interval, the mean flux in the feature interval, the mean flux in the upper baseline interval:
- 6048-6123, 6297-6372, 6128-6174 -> 0.081 mag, 10.9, 9.99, 10.4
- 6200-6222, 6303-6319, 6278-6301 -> 0.001 mag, 10.4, 10.4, 10.4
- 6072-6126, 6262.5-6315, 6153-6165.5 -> 0.135 mag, 10.7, 9.33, 10.3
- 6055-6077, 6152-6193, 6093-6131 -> 0.014 mag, 11.1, 10.4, 9.9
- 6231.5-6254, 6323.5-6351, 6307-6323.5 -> -0.004 mag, 10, 10.5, 10.5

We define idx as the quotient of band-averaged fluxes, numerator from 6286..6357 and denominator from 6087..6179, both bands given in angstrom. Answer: 1.0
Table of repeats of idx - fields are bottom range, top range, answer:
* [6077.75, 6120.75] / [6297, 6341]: 0.97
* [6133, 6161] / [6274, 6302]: 0.99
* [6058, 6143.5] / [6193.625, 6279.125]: 0.95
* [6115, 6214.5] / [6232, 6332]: 1.00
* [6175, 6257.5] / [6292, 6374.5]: 1.02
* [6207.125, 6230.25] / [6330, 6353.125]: 1.02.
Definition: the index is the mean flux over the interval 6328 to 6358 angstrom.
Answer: 10.6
